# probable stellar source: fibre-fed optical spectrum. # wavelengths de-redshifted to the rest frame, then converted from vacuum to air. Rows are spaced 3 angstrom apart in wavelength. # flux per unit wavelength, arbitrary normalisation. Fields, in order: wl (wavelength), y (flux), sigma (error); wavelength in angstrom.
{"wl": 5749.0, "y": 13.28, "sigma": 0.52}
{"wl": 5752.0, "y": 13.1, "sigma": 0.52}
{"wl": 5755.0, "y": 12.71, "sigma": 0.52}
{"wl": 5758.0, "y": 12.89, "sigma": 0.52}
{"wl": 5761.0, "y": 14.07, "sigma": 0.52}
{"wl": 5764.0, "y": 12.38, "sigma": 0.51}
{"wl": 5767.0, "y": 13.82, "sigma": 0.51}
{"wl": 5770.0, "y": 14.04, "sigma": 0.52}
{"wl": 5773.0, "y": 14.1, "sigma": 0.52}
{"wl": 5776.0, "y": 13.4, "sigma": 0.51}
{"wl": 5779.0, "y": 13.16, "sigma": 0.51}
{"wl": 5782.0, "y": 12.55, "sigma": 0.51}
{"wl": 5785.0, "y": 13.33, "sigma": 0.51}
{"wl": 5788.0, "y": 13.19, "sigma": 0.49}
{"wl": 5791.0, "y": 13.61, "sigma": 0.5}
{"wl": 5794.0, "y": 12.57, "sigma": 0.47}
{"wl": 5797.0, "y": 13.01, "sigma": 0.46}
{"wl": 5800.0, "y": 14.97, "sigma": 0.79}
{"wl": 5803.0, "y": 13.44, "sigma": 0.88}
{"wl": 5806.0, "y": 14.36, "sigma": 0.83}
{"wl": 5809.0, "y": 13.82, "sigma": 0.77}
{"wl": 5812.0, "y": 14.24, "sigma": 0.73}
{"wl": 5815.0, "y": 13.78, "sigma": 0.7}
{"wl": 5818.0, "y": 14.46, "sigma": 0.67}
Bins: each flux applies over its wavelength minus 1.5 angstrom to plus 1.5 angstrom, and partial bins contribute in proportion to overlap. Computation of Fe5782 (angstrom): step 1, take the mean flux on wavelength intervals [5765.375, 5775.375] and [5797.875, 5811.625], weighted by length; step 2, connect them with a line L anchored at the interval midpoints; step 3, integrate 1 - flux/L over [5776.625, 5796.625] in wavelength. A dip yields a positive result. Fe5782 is 1.3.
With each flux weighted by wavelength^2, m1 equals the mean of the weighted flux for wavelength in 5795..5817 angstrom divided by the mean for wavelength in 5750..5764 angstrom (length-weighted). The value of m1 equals 1.08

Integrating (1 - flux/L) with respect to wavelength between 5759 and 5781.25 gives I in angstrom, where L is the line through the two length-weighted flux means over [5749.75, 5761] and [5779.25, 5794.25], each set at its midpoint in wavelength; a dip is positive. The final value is -0.7 angstrom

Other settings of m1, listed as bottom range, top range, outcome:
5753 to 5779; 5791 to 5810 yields 1.03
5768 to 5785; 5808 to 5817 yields 1.05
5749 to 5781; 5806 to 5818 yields 1.07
